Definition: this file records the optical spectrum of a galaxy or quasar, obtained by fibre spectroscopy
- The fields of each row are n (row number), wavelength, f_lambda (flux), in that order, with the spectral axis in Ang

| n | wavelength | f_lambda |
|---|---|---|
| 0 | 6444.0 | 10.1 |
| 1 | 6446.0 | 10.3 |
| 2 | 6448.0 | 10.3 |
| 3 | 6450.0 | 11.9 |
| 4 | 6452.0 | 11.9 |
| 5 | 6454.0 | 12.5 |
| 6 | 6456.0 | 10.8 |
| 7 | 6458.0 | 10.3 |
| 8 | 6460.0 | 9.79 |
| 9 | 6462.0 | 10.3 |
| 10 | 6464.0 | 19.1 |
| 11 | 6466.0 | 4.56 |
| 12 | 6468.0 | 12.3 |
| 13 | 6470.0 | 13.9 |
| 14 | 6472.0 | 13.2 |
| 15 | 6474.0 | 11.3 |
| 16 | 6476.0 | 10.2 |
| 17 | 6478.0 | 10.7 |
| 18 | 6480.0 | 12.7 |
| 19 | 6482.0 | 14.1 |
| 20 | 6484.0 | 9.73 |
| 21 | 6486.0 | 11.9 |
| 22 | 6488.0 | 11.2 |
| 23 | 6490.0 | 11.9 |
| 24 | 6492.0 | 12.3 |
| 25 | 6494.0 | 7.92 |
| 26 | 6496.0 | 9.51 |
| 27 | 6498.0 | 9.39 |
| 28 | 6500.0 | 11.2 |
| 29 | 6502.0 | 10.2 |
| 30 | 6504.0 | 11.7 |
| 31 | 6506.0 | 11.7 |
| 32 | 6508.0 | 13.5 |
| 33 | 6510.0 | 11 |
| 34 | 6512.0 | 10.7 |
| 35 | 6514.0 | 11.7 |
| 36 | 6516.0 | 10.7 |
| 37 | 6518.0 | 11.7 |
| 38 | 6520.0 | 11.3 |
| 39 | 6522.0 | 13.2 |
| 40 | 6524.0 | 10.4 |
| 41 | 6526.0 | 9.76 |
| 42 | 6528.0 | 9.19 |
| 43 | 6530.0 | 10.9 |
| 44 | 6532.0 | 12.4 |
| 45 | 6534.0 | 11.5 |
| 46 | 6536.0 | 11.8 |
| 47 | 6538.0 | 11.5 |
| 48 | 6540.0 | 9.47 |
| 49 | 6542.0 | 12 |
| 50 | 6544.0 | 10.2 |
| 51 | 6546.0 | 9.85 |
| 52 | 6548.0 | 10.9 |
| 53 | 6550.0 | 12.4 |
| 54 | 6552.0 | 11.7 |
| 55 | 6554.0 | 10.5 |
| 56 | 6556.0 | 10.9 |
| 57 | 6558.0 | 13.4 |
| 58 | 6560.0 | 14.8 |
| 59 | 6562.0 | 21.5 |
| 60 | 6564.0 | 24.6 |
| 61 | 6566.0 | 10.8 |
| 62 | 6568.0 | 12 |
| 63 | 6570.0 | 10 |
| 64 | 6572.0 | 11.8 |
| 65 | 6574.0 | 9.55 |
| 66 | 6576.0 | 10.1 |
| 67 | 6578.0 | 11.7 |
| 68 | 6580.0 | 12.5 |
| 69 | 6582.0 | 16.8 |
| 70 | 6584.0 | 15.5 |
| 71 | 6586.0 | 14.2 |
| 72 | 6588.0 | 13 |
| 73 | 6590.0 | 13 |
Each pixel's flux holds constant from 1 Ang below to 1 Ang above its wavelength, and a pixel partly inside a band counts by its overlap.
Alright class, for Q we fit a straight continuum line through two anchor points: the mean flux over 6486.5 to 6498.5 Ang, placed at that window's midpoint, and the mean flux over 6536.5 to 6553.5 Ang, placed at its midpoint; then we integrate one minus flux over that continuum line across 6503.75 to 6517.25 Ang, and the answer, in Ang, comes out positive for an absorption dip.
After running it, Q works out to -1.2 Ang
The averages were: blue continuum 10.5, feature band 11.6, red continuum 11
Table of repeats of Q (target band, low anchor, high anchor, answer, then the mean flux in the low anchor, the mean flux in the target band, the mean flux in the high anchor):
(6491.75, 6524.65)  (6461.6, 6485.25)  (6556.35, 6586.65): 4.1 Ang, 11.9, 11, 13.9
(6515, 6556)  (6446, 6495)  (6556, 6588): 6.0 Ang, 11.4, 11.1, 13.8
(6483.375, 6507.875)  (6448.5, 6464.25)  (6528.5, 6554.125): 1.3 Ang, 11.7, 10.8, 11.1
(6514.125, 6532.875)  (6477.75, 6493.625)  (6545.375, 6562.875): 1.9 Ang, 11.7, 11.1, 12.9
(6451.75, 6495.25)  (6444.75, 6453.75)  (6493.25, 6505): -3.4 Ang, 11.2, 11.5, 10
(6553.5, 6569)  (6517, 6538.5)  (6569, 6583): -4.5 Ang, 11.2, 15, 11.8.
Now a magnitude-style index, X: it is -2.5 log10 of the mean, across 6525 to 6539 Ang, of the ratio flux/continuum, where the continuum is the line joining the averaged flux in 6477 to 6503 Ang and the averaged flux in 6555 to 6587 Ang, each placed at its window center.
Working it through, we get 0.13 mag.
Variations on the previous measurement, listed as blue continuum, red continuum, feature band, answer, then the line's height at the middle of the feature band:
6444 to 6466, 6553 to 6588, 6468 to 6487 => -0.022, 11.8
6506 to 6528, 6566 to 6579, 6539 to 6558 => 0.004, 11.1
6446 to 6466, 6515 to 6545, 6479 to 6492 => -0.062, 11.3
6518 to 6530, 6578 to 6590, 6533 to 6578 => 0.019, 12.5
